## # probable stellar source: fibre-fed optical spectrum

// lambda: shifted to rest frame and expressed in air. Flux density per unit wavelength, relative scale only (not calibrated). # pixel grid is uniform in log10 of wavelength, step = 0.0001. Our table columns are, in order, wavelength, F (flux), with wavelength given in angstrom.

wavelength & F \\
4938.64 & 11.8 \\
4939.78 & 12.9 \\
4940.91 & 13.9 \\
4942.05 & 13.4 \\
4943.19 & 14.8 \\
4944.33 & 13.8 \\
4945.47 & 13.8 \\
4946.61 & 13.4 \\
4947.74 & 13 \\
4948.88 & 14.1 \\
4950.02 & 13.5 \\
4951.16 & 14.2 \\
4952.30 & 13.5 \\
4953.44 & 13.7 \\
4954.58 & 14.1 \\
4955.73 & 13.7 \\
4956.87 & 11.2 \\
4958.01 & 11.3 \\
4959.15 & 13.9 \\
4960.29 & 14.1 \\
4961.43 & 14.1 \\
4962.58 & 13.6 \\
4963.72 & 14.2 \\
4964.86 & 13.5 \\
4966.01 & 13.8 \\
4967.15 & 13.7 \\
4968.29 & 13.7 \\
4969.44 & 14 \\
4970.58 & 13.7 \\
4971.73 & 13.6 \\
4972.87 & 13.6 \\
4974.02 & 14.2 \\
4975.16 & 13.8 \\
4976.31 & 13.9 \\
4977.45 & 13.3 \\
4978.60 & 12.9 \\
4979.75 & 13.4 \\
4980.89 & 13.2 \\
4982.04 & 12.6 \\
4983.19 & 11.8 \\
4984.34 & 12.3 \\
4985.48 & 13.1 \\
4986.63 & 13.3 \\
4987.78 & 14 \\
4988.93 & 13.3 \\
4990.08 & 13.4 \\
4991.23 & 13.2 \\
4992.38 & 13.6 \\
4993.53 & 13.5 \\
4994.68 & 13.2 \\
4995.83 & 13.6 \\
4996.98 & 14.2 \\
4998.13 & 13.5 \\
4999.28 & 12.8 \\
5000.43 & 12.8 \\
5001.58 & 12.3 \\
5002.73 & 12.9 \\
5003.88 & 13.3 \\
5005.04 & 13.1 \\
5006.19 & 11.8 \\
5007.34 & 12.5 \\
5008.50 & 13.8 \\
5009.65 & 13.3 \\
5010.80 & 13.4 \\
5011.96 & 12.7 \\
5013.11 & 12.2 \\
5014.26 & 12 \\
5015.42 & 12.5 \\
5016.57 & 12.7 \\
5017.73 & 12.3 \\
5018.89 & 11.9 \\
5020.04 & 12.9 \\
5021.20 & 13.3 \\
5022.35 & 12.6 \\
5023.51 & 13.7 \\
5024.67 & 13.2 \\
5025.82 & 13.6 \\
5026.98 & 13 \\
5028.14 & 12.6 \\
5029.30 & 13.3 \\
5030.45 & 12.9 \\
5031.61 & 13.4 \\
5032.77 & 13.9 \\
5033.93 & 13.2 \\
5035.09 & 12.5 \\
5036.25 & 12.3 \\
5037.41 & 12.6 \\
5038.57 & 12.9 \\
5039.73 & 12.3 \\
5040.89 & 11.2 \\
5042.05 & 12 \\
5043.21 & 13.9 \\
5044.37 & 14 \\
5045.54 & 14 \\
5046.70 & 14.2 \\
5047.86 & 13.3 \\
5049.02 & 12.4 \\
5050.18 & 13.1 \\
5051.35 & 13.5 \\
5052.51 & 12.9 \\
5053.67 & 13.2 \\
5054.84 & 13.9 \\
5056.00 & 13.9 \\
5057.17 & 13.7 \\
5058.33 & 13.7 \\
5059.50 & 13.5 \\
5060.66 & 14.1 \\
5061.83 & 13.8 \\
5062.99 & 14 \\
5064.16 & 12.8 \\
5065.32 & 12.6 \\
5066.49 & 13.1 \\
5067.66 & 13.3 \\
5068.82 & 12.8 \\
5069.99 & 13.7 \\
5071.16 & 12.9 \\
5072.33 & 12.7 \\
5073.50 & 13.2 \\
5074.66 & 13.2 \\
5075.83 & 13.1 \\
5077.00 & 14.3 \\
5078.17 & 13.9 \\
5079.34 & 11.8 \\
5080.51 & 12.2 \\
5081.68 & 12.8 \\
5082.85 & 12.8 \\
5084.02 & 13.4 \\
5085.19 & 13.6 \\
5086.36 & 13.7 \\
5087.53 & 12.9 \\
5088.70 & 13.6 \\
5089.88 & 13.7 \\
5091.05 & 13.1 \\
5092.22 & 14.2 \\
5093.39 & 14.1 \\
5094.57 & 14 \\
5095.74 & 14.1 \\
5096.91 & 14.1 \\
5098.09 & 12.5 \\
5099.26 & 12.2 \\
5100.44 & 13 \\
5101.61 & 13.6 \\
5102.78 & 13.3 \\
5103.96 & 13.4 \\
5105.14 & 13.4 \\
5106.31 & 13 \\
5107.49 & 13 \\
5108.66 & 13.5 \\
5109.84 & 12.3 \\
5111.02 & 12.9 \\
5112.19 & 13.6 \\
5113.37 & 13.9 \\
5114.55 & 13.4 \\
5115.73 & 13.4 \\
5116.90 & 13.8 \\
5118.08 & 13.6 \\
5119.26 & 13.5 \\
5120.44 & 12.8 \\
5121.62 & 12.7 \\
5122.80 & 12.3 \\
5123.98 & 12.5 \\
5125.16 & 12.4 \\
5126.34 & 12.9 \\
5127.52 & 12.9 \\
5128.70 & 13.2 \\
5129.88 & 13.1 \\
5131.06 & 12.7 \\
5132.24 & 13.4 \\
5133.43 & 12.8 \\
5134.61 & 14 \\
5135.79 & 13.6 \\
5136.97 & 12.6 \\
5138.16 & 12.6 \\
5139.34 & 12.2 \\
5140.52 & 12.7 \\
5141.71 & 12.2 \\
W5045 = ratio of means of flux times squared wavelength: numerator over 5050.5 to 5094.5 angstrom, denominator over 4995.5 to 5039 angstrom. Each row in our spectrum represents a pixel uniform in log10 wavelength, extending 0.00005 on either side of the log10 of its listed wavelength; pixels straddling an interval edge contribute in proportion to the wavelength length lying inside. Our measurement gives 1.1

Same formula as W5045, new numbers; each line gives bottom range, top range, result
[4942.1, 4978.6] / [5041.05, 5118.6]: 1.03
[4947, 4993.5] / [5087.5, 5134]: 1.04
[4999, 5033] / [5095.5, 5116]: 1.06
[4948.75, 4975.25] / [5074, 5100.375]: 1.03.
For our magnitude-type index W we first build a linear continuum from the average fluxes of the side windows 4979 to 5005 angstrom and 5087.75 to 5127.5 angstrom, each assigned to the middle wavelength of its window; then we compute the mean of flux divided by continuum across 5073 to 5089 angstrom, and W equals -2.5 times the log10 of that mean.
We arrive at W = 0.004 mag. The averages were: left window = 13.1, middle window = 13.2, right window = 13.3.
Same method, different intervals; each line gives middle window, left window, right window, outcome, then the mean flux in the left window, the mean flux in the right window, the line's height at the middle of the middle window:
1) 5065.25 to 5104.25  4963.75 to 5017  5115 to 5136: -0.01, 13.2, 13.1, 13.1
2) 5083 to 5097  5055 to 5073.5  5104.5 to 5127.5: -0.04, 13.4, 13.1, 13.2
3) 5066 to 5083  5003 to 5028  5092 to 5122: 0.01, 12.8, 13.4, 13.2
